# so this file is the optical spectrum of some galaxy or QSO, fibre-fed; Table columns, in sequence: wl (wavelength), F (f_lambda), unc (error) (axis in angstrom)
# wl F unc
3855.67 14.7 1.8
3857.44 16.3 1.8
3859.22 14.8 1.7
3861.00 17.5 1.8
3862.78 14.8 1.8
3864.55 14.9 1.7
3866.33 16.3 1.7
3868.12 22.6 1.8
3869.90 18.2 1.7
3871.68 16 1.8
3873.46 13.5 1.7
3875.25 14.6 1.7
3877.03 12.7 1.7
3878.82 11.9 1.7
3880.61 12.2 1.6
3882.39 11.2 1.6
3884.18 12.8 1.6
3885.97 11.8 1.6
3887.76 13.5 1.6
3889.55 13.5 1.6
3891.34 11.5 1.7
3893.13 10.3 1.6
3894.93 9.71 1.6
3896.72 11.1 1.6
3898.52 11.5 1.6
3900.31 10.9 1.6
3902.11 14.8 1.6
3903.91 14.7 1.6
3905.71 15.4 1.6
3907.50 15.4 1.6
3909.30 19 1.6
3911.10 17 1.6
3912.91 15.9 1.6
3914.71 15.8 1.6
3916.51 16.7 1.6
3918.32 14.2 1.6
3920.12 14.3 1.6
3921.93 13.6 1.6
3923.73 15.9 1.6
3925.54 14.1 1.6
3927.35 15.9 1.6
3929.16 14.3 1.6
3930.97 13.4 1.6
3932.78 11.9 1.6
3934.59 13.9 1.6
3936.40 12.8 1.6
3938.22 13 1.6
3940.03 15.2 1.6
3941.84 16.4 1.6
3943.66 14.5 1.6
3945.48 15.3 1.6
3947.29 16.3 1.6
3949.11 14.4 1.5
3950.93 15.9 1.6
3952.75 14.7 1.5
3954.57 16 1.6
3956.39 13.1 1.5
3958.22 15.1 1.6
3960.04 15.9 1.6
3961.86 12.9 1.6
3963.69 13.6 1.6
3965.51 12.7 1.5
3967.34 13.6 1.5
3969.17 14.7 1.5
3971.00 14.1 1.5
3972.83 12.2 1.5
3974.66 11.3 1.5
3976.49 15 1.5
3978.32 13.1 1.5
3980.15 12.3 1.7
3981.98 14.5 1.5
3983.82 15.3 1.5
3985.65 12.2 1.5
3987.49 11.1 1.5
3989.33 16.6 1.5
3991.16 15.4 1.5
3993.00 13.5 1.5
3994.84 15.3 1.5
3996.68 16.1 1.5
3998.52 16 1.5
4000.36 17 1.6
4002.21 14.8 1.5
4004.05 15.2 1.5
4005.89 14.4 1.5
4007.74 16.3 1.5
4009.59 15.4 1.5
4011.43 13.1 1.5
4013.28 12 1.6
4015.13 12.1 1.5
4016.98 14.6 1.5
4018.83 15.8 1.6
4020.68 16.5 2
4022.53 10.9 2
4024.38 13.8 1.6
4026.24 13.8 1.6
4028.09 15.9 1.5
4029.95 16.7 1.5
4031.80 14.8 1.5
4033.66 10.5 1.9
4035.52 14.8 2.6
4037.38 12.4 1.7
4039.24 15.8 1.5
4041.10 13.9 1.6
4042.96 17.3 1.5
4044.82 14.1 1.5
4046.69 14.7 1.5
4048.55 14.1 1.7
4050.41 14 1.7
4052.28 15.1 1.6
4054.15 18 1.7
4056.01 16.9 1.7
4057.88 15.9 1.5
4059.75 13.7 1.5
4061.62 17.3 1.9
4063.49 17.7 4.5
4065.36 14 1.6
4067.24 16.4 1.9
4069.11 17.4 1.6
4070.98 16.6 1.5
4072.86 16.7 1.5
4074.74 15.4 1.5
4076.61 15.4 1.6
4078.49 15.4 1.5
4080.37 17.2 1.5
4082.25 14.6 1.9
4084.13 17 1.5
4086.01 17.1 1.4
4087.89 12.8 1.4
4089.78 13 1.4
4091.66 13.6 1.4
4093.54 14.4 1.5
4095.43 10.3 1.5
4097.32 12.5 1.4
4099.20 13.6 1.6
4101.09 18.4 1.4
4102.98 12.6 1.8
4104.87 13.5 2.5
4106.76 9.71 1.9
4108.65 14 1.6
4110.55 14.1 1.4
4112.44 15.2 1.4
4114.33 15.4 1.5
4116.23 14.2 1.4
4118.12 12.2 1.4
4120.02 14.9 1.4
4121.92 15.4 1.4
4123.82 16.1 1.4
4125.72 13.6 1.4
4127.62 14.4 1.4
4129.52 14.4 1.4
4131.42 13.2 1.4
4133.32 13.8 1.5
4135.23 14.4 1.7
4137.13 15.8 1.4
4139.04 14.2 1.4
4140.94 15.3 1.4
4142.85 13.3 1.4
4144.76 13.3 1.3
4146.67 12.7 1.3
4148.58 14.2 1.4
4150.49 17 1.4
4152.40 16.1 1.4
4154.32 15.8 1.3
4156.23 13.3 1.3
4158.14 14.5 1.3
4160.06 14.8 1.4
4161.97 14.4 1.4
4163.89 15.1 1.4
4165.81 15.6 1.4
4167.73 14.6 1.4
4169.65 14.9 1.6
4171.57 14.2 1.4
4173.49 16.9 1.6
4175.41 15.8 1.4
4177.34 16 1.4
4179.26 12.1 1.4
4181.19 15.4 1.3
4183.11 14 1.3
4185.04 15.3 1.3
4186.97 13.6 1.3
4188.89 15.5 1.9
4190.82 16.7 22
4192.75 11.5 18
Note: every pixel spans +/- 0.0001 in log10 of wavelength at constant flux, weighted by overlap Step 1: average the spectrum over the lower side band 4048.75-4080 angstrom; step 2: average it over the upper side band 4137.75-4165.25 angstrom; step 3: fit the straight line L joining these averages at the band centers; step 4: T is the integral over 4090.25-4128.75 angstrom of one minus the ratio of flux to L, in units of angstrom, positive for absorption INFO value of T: 3.4 angstrom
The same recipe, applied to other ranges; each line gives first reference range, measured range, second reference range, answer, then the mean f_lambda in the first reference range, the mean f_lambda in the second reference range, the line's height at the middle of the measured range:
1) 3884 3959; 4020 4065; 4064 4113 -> -1.2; 14.2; 14.7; 14.5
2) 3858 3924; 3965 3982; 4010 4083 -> 1.6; 14.3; 15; 14.7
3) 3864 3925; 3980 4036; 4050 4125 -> 0.8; 14.2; 14.9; 14.6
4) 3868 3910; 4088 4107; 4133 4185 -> 1.6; 13.5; 14.7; 14.5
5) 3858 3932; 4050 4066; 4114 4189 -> -1.6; 14.3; 14.6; 14.5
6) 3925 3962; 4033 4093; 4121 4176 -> -2.6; 14.6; 14.7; 14.7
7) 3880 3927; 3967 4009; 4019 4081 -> 0.7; 13.8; 15.2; 14.6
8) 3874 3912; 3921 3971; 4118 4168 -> -3.6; 13.1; 14.6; 13.4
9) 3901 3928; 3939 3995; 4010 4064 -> 3.3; 15.5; 14.7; 15.1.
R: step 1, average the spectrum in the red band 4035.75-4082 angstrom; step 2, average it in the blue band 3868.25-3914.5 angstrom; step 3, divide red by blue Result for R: 1.14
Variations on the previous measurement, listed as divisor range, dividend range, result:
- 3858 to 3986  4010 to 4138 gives 1.03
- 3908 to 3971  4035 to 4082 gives 1.06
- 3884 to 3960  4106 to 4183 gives 1.02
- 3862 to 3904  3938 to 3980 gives 1.06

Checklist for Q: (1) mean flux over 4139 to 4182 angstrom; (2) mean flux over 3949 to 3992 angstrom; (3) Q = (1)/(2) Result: 1.1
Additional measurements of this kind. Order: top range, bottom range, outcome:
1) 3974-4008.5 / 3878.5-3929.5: 1.05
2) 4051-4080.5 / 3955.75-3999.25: 1.15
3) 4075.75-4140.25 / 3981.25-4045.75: 0.99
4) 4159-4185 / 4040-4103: 0.98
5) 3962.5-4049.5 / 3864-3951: 1.00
